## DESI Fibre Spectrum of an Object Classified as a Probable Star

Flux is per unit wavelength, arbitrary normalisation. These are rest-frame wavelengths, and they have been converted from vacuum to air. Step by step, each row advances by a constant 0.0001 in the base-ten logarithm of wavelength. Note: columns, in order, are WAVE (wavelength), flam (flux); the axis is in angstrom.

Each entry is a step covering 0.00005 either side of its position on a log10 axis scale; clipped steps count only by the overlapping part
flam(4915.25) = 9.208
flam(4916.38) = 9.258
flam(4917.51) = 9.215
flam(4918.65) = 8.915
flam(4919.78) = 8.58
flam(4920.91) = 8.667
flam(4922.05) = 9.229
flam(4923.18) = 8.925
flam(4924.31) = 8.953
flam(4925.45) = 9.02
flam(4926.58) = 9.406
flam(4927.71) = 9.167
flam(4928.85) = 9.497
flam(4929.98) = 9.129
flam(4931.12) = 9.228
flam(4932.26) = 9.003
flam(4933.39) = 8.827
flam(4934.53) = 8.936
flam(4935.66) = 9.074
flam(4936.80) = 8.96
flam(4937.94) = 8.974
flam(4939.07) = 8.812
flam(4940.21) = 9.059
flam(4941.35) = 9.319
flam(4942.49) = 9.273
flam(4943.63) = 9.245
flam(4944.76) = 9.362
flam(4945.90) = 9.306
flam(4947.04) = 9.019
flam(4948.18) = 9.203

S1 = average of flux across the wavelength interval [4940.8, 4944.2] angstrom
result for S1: 9.29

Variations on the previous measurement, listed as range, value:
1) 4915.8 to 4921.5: 8.92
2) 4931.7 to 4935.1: 8.94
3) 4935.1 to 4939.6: 8.96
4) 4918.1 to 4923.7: 8.87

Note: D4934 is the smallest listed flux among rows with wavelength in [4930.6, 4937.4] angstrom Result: 8.827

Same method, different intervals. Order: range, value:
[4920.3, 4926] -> 8.667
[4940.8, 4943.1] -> 9.273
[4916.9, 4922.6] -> 8.58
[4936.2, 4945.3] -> 8.812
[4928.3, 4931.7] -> 9.129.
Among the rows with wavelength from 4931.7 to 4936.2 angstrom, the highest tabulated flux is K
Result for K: 9.074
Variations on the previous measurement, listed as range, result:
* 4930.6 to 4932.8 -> 9.228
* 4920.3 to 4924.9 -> 9.229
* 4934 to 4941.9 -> 9.319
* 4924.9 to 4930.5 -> 9.497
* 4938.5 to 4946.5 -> 9.362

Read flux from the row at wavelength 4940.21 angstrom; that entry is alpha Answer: 9.059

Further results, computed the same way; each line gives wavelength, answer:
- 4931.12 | 9.228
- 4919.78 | 8.58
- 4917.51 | 9.215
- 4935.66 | 9.074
